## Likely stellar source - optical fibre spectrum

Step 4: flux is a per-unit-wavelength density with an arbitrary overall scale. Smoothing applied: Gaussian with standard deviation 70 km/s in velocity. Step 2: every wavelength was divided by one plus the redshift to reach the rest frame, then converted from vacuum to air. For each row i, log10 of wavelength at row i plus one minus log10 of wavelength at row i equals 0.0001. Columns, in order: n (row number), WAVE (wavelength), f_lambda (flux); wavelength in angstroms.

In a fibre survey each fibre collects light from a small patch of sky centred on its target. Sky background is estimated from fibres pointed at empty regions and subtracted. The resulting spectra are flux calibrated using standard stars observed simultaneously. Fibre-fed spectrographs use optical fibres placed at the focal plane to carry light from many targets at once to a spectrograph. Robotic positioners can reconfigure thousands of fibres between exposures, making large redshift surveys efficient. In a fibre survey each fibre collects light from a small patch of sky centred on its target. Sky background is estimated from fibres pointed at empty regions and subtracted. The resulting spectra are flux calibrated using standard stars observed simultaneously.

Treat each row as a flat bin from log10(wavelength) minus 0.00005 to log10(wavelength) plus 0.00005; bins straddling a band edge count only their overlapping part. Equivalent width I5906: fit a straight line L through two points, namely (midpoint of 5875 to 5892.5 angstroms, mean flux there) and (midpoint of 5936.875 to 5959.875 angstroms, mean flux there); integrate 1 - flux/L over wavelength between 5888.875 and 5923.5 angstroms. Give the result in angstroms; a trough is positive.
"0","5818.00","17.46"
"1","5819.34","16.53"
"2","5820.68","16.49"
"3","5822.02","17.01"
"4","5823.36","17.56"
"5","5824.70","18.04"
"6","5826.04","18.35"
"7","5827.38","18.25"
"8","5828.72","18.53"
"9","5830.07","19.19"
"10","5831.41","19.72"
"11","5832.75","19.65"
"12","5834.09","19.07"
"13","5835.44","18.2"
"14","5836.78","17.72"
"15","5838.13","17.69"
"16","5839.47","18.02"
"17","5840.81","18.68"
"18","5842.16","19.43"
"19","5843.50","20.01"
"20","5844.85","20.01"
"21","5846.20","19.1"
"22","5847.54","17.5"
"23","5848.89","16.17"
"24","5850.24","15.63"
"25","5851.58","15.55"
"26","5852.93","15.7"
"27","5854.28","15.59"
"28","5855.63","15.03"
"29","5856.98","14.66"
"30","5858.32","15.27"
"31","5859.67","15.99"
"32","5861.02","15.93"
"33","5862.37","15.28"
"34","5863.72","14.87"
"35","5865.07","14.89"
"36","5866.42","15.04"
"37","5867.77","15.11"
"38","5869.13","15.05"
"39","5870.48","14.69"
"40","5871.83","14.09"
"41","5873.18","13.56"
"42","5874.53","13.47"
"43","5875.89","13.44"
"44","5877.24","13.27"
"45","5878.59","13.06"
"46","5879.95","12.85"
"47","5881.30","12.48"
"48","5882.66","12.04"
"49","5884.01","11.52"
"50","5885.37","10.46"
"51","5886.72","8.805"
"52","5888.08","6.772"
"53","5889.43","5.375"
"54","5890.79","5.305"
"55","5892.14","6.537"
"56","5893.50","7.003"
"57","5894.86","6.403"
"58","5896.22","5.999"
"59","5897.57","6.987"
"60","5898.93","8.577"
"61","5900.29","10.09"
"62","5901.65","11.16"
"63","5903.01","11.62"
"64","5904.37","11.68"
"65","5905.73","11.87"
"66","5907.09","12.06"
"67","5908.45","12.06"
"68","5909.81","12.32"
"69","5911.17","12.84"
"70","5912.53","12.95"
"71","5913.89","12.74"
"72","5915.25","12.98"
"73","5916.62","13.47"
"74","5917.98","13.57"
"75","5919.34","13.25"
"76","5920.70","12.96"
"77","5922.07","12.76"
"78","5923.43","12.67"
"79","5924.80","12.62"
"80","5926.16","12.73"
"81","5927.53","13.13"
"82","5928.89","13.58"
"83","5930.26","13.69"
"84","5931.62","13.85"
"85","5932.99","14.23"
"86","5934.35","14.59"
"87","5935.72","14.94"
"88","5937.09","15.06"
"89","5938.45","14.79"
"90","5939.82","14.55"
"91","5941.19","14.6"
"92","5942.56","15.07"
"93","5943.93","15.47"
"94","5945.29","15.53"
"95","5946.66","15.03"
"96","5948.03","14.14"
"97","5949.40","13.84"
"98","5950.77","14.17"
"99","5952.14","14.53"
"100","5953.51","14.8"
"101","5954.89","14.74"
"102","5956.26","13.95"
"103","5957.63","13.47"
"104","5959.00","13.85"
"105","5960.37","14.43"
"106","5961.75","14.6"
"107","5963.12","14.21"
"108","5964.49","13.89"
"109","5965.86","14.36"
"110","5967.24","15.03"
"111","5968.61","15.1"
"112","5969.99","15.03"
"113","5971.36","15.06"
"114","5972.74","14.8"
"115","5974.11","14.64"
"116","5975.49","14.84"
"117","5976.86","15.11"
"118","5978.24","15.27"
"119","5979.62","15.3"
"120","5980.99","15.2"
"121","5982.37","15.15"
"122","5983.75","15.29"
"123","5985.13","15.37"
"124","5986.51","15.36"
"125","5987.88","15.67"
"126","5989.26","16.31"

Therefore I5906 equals 3.8 angstroms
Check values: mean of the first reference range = 10.3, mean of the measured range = 10.6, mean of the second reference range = 14.6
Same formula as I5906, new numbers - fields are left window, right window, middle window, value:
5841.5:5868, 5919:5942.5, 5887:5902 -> 7.8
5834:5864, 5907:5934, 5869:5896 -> 8.2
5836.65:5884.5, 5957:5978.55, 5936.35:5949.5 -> 0.0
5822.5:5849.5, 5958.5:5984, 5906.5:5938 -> 5.6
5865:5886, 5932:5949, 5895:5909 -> 3.9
